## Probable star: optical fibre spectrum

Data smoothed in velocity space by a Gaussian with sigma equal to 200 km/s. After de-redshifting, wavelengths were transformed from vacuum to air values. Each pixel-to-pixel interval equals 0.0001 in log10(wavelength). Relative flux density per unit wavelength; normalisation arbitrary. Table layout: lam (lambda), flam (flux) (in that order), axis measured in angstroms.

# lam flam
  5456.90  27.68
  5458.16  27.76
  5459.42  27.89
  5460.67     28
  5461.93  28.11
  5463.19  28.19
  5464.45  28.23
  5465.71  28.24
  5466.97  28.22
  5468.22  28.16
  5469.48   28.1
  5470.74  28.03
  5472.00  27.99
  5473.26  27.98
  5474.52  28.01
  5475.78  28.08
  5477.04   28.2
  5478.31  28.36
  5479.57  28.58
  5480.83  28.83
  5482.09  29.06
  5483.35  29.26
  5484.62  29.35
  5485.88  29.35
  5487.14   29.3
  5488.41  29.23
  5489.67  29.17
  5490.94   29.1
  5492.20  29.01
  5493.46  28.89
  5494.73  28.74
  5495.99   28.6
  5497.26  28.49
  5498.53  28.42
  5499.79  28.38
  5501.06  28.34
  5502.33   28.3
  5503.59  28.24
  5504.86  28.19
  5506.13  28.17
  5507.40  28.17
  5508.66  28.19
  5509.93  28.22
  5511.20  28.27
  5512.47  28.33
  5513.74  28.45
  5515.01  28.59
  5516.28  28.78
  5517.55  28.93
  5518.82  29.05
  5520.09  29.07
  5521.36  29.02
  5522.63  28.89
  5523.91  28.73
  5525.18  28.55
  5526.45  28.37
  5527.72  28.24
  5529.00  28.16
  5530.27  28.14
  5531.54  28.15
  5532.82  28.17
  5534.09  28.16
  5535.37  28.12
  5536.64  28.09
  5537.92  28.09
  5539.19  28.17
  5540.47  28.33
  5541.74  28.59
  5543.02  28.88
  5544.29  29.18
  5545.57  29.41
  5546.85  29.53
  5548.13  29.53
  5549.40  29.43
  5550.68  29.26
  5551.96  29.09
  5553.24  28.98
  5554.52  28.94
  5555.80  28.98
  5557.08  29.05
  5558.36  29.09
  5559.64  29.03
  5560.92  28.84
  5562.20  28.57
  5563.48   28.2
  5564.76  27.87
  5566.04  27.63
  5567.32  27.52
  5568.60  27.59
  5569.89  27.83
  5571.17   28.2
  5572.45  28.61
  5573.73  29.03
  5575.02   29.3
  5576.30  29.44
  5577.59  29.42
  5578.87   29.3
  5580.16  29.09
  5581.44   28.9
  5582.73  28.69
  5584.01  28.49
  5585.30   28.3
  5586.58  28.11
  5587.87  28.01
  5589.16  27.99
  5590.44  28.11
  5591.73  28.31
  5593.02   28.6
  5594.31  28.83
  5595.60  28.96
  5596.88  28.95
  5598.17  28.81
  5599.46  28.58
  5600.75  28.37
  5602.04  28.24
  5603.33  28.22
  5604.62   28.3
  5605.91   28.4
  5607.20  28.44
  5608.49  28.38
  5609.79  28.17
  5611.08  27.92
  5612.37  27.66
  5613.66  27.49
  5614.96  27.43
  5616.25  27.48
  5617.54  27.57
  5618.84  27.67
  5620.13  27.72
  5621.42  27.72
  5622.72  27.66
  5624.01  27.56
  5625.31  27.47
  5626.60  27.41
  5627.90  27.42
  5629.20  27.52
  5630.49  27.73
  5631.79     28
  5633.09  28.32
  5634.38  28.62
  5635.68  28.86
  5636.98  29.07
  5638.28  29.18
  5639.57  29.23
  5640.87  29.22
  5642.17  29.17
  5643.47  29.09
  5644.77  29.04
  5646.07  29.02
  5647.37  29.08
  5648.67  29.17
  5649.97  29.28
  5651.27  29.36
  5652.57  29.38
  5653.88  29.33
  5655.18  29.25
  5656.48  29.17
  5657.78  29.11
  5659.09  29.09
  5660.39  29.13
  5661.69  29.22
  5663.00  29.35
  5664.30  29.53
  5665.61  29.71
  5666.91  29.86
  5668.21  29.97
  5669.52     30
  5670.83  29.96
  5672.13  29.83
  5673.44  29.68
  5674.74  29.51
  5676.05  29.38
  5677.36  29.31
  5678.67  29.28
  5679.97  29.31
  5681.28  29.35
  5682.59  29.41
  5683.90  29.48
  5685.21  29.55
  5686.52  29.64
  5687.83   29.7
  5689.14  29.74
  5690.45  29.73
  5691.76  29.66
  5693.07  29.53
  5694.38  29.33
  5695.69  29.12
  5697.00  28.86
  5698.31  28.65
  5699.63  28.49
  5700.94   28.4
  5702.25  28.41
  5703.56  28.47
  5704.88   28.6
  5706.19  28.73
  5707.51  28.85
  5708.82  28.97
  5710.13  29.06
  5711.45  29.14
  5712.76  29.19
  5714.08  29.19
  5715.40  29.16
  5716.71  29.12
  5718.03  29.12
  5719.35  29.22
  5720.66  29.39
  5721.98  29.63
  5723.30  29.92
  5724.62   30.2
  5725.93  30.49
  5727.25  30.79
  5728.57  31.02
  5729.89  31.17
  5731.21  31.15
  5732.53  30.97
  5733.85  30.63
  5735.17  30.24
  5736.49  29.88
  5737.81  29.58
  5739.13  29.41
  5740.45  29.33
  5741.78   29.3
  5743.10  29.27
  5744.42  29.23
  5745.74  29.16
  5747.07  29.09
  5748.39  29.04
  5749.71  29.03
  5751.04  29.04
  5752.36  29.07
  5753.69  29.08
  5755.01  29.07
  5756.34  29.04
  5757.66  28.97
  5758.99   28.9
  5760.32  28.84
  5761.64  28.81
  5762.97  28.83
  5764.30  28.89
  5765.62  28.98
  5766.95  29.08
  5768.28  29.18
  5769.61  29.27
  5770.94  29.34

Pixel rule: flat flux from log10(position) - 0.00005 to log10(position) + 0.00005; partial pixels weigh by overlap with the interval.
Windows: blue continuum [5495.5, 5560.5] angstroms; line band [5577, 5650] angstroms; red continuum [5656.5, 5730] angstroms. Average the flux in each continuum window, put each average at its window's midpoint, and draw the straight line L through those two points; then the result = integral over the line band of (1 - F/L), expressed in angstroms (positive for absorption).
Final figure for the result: 1.6 angstroms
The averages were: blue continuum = 28.6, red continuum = 29.4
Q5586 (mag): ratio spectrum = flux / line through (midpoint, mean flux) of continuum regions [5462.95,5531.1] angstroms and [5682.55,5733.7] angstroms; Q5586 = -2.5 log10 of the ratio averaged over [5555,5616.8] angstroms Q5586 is 0.02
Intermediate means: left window 28.5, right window 29.5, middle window 28.4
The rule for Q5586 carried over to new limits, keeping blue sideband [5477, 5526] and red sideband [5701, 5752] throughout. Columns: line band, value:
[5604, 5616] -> 0.04 mag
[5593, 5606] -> 0.02 mag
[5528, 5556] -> 0.01 mag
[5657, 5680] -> -0.01 mag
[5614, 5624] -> 0.06 mag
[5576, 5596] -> 0.01 mag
